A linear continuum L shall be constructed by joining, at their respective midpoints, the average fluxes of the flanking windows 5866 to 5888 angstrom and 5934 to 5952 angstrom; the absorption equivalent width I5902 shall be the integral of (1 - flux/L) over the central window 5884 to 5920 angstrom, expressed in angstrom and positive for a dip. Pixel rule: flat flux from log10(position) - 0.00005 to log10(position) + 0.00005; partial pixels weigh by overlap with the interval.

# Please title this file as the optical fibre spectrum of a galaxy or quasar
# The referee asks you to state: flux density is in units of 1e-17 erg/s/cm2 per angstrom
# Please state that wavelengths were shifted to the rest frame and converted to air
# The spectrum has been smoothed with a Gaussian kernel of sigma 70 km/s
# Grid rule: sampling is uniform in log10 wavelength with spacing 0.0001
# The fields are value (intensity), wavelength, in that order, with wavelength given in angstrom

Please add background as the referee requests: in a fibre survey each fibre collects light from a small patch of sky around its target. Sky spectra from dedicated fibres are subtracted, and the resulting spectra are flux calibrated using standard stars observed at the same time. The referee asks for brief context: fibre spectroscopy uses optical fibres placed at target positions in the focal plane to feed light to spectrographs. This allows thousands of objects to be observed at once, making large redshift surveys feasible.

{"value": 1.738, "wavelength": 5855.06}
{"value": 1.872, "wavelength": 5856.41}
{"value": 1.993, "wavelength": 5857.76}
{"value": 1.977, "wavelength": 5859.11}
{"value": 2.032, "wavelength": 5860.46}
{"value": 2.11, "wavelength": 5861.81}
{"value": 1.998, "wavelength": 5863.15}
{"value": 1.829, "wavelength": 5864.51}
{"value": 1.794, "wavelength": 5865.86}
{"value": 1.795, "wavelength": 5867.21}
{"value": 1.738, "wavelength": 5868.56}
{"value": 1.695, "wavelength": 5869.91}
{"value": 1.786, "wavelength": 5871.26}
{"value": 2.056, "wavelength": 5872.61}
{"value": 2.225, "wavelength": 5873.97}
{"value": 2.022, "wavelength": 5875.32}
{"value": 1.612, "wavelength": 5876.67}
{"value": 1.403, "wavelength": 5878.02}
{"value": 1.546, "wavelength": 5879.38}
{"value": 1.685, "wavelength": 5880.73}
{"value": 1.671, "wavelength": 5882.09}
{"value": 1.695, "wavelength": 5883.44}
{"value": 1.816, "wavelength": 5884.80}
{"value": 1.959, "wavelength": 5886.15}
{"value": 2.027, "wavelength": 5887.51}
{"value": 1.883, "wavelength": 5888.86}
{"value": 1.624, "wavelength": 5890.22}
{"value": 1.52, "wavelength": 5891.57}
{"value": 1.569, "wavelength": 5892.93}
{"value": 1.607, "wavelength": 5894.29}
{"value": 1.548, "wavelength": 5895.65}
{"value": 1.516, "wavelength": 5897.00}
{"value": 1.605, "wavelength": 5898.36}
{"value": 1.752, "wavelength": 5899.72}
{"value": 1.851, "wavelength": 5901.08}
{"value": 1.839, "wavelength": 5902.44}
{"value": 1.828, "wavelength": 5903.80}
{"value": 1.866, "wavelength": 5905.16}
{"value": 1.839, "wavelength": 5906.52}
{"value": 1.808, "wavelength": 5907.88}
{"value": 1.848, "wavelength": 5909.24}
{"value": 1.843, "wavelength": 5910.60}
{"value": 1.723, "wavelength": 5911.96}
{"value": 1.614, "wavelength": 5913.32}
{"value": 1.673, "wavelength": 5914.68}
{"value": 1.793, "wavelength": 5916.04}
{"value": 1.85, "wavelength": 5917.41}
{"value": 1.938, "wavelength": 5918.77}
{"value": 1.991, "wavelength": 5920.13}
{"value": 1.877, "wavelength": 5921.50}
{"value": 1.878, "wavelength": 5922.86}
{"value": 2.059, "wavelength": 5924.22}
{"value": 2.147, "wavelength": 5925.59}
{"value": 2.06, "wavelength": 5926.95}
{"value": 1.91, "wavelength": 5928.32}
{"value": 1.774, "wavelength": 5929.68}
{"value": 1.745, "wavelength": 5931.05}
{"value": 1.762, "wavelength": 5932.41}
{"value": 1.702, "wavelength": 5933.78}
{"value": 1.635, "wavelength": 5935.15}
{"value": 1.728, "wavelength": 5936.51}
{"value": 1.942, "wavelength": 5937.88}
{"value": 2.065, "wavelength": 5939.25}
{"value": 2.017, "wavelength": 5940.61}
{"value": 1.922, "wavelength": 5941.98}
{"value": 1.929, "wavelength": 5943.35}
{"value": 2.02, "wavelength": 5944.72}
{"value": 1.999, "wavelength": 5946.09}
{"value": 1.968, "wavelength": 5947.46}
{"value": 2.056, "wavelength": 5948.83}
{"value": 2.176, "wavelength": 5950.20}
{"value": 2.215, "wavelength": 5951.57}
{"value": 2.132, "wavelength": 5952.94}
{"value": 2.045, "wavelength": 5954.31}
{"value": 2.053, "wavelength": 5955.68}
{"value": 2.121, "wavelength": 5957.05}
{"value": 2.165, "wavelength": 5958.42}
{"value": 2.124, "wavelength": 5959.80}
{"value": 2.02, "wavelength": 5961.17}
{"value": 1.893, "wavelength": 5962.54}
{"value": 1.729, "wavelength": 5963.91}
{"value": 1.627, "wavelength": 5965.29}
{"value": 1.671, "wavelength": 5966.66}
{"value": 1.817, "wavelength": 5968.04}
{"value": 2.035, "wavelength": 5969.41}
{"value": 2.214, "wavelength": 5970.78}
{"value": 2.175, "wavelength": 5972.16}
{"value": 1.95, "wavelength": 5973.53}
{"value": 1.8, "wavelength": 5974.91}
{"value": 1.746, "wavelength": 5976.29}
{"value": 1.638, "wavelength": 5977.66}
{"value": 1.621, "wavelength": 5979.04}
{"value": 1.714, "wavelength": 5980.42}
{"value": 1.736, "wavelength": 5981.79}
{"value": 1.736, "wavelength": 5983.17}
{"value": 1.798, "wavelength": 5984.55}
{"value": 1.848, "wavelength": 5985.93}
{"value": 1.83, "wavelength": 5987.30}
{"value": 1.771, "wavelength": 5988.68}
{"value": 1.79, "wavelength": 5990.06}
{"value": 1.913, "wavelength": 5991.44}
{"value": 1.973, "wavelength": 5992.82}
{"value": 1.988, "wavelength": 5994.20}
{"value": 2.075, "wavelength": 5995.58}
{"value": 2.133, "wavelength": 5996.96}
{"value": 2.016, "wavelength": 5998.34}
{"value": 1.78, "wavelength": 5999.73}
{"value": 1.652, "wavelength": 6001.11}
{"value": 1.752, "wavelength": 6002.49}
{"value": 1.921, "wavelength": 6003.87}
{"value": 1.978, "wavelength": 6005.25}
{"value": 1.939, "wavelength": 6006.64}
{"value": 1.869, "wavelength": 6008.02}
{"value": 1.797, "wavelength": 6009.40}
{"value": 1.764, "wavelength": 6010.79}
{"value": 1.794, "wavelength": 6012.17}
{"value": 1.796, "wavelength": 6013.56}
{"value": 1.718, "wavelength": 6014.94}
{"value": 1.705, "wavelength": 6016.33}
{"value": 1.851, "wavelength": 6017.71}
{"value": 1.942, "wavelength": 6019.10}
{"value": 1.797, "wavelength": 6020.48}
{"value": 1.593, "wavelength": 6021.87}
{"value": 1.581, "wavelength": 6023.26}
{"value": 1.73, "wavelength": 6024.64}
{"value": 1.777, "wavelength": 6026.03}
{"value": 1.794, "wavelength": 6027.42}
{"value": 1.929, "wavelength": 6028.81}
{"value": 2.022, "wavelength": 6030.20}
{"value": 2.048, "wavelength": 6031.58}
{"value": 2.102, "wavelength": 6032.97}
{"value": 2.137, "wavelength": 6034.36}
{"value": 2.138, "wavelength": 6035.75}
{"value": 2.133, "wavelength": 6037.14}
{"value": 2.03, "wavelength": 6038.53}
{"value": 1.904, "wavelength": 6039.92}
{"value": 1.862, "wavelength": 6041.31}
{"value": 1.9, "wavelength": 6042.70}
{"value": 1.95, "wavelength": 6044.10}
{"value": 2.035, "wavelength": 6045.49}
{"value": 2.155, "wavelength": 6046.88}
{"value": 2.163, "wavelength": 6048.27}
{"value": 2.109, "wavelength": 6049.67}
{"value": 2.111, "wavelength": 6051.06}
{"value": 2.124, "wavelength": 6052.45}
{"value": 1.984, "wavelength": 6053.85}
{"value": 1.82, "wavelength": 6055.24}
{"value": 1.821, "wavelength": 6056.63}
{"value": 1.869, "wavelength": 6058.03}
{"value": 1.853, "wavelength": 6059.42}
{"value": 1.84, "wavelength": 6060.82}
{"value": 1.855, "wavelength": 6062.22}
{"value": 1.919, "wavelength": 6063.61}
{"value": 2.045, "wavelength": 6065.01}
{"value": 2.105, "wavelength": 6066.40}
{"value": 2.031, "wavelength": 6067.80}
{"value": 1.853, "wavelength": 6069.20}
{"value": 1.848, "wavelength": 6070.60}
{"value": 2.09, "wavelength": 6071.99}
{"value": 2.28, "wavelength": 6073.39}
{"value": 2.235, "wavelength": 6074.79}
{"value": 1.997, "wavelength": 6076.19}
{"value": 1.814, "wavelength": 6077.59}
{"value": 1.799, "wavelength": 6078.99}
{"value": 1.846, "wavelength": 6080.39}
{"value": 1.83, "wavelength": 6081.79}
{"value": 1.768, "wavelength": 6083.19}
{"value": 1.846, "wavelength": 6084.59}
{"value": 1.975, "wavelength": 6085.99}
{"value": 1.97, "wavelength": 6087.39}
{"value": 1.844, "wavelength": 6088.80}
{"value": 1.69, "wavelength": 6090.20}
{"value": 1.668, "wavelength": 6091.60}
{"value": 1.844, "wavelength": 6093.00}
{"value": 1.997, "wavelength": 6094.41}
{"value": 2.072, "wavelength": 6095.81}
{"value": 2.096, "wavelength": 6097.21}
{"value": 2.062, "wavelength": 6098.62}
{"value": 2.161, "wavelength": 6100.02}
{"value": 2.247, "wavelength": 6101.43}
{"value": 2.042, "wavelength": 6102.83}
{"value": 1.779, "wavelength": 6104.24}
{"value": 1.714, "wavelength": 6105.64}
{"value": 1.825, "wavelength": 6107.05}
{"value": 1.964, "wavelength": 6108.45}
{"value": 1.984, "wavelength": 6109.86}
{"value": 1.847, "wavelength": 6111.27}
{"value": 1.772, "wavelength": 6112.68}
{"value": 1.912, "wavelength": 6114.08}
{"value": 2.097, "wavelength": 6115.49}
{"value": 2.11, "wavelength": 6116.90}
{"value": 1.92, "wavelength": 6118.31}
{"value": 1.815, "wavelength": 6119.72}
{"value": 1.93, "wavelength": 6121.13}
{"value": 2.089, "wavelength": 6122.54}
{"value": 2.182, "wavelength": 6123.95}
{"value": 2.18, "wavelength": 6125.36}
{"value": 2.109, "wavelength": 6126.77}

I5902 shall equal 1.85 angstrom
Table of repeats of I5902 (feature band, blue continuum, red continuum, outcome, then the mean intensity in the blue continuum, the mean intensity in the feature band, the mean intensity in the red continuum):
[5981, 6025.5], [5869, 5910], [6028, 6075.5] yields 2.4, 1.76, 1.83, 2.01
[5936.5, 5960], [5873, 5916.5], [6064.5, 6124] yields -3.2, 1.75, 2.04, 1.95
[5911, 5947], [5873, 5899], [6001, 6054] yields -2.0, 1.72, 1.88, 1.91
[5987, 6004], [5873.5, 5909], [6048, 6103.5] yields -0.2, 1.74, 1.89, 1.96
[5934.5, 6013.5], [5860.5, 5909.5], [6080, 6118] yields -2.9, 1.78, 1.91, 1.93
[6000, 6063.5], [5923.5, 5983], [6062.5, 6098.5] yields 1.0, 1.93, 1.9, 1.94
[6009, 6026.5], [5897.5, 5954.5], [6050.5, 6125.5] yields 1.5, 1.89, 1.76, 1.95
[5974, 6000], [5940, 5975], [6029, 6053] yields 2.3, 2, 1.84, 2.05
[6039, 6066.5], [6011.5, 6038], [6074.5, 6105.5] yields -1.0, 1.87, 1.97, 1.93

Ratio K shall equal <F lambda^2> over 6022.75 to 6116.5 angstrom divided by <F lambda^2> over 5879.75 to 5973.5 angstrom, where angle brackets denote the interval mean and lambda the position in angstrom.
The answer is 1.09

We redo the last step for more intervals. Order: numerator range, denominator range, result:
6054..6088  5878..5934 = 1.14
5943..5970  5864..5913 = 1.16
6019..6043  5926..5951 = 1.03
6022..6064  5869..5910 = 1.17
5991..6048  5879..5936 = 1.11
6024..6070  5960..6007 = 1.08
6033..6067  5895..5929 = 1.14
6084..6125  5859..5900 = 1.18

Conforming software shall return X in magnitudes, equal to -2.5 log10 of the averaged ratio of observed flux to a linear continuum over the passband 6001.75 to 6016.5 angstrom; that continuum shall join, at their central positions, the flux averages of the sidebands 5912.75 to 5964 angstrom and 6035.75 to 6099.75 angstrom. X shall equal 0.07 mag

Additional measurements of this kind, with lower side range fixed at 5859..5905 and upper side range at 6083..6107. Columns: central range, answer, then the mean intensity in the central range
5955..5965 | -0.09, 2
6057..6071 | -0.01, 1.92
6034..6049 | -0.08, 2.03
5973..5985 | 0.06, 1.74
